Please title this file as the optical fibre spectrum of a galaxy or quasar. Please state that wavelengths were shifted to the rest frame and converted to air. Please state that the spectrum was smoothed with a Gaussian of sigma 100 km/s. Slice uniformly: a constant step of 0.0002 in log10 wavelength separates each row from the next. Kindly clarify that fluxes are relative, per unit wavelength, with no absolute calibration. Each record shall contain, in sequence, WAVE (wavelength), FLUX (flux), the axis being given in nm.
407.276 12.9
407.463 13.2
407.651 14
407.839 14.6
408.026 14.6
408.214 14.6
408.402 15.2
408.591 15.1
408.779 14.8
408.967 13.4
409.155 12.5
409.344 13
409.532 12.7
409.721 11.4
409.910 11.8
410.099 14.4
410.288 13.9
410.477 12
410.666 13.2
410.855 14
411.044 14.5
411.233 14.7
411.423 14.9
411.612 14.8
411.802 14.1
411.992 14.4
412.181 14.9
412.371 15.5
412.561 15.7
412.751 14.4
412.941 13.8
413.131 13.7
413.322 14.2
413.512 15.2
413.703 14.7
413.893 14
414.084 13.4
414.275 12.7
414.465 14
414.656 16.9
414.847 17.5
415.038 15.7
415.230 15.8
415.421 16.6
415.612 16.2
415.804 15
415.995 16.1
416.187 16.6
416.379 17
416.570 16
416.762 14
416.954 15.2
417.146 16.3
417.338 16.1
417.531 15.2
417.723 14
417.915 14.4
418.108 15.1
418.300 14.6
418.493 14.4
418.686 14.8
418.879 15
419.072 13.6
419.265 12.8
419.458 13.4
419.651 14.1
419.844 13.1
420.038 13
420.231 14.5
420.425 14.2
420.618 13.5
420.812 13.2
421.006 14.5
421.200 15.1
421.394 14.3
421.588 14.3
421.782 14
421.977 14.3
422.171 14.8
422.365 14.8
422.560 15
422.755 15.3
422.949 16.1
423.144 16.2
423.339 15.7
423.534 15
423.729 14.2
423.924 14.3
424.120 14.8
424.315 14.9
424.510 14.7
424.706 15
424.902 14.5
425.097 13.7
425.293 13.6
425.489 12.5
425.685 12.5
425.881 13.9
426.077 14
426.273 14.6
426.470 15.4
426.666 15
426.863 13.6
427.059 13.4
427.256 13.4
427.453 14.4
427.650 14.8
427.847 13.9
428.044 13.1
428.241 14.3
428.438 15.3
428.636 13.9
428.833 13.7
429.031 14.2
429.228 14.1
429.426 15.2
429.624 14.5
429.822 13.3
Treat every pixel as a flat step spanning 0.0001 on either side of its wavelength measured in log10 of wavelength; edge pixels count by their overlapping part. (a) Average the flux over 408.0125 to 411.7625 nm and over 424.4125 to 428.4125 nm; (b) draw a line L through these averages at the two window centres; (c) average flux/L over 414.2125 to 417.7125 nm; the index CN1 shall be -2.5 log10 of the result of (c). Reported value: -0.14 mag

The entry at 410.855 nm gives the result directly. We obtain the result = 14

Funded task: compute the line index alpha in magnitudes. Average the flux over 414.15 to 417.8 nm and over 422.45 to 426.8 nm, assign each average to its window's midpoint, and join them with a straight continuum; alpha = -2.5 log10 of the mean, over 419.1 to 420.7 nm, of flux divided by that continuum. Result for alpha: 0.12 mag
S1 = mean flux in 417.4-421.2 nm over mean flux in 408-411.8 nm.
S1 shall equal 1.0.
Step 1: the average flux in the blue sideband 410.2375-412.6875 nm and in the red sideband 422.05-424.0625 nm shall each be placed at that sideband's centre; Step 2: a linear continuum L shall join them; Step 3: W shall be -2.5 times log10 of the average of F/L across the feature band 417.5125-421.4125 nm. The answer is 0.06 mag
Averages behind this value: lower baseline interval 14.4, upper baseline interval 15.1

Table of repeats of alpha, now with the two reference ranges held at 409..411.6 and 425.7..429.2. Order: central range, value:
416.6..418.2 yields -0.11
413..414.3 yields -0.04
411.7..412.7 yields -0.11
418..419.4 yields -0.04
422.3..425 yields -0.08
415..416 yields -0.17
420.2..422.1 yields -0.03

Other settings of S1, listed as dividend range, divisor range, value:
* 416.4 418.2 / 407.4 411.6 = 1.11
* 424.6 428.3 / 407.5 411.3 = 1.02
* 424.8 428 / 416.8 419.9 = 0.96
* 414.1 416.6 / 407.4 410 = 1.16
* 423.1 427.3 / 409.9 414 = 1.00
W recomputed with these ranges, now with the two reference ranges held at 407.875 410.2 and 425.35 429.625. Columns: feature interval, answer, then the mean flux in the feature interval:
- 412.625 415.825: -0.09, 14.9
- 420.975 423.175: -0.07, 14.9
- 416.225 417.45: -0.14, 15.8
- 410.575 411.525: -0.05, 14.3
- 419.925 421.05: 0.01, 13.8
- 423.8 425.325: -0.04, 14.5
